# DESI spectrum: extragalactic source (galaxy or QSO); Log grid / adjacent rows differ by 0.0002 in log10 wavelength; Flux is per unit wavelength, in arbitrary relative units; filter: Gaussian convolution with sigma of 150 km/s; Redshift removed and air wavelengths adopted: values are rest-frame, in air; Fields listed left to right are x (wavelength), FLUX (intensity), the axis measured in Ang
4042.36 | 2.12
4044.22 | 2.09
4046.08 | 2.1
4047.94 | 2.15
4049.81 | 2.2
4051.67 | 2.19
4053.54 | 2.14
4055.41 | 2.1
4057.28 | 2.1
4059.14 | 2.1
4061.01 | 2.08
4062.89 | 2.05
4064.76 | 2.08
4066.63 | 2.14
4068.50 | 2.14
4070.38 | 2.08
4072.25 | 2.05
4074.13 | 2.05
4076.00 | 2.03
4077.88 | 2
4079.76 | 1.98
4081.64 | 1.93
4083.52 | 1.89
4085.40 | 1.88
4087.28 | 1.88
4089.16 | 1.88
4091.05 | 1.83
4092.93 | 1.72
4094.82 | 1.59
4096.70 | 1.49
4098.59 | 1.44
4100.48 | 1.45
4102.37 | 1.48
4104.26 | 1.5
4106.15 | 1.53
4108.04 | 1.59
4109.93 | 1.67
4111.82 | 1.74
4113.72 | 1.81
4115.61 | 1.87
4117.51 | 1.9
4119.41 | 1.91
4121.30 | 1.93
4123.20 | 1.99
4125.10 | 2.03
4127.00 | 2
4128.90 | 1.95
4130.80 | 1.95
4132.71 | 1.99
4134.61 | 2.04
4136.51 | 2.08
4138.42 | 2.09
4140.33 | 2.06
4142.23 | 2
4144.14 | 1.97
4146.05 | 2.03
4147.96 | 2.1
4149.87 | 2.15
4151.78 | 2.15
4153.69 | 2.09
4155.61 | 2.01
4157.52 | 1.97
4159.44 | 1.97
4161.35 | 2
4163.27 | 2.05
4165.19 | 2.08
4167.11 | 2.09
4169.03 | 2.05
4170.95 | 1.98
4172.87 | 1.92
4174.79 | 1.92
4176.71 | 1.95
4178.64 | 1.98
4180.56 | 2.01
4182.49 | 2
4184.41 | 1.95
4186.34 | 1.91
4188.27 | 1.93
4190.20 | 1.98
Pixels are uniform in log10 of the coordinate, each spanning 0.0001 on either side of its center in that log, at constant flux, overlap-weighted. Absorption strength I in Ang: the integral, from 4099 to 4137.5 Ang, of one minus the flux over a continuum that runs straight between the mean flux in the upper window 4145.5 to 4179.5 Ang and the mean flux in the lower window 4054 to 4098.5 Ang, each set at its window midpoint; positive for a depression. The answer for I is 3.4 Ang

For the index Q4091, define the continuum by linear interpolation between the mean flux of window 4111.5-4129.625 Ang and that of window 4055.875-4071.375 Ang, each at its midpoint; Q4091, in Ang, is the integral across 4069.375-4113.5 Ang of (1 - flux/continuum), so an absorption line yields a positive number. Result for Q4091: 5.34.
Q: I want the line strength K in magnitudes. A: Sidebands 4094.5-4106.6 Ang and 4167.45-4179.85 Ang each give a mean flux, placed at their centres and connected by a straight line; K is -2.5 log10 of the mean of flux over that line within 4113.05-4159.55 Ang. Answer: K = -0.16 mag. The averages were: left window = 1.49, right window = 1.97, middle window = 2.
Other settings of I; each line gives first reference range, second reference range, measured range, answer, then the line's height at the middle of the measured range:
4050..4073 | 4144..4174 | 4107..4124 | 2.0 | 2.07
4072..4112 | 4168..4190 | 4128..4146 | -1.5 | 1.86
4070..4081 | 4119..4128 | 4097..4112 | 3.4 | 2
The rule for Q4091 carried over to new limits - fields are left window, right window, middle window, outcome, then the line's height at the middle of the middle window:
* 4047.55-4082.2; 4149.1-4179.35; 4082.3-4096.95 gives 2.0 Ang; 2.07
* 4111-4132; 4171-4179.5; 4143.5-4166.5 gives -1.4 Ang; 1.94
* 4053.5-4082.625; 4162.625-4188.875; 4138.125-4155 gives -0.5 Ang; 2.01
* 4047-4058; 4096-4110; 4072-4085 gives -1.2 Ang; 1.82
